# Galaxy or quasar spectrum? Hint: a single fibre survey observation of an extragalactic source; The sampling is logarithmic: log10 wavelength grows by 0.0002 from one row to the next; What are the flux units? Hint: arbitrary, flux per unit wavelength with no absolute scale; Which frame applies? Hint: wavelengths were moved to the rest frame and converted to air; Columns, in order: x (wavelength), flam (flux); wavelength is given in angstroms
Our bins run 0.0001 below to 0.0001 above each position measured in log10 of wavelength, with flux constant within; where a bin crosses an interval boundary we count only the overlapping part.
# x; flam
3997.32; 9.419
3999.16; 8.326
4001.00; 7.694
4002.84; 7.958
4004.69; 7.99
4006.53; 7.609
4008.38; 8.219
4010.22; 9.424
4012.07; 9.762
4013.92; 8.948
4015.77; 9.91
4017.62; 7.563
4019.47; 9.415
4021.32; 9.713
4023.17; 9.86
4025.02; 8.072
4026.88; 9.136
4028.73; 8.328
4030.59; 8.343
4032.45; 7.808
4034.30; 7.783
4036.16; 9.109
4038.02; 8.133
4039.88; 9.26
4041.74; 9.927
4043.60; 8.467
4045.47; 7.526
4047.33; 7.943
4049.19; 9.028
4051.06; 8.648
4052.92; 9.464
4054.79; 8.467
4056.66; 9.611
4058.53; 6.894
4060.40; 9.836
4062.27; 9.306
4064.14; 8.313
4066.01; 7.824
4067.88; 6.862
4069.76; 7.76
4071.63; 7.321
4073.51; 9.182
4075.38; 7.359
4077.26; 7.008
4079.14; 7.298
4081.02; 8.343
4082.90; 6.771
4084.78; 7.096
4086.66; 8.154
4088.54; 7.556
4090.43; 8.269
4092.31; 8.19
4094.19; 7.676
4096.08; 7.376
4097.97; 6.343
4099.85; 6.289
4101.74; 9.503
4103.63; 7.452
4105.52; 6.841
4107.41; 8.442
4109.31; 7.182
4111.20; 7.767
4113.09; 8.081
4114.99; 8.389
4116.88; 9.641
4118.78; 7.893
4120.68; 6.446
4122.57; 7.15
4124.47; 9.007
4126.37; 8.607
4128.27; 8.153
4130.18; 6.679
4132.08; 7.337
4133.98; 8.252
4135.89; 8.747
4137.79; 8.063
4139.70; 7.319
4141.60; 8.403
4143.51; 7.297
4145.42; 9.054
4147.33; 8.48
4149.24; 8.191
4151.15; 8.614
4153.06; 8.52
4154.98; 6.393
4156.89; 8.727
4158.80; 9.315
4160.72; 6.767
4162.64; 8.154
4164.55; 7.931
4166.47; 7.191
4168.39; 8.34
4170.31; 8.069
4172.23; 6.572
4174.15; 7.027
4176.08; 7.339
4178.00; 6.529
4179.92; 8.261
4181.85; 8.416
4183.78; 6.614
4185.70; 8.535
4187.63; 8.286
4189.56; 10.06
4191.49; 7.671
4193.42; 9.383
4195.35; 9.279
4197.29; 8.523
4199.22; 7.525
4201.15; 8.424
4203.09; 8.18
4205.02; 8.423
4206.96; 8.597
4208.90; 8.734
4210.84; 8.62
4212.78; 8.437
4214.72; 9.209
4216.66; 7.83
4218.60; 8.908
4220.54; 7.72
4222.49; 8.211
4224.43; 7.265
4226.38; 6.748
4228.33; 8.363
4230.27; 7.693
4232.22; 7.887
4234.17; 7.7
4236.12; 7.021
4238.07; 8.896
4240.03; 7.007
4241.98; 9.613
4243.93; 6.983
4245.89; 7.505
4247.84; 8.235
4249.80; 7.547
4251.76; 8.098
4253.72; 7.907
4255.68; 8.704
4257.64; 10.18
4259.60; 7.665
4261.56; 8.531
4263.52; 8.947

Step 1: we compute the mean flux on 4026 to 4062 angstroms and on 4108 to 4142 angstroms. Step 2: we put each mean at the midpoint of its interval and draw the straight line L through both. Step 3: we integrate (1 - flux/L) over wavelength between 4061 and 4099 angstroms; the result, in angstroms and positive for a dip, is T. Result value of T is 2.8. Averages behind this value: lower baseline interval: 8.63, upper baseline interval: 7.95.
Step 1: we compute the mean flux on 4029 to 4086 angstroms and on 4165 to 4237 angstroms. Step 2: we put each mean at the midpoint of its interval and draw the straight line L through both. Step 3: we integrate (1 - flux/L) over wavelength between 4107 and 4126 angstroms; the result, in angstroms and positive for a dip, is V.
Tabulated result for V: 0.33 angstroms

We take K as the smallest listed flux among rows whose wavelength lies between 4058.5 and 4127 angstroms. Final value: 6.289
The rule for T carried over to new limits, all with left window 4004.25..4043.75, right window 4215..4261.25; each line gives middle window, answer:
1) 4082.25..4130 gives 4.1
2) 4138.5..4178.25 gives 2.2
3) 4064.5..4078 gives 1.5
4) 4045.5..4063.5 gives -0.1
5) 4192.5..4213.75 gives -1.1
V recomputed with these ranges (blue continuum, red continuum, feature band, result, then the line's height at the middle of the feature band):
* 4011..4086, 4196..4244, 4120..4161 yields 1.29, 8.27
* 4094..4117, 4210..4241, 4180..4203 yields -1.52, 7.89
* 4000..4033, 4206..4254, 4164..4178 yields 1.35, 8.2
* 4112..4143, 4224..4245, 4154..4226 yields -2.11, 7.86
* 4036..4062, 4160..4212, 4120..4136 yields 1.06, 8.35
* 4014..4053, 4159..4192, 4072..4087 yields 1.43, 8.42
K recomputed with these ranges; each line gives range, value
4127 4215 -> 6.393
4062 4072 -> 6.862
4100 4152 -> 6.446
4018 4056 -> 7.526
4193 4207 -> 7.525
